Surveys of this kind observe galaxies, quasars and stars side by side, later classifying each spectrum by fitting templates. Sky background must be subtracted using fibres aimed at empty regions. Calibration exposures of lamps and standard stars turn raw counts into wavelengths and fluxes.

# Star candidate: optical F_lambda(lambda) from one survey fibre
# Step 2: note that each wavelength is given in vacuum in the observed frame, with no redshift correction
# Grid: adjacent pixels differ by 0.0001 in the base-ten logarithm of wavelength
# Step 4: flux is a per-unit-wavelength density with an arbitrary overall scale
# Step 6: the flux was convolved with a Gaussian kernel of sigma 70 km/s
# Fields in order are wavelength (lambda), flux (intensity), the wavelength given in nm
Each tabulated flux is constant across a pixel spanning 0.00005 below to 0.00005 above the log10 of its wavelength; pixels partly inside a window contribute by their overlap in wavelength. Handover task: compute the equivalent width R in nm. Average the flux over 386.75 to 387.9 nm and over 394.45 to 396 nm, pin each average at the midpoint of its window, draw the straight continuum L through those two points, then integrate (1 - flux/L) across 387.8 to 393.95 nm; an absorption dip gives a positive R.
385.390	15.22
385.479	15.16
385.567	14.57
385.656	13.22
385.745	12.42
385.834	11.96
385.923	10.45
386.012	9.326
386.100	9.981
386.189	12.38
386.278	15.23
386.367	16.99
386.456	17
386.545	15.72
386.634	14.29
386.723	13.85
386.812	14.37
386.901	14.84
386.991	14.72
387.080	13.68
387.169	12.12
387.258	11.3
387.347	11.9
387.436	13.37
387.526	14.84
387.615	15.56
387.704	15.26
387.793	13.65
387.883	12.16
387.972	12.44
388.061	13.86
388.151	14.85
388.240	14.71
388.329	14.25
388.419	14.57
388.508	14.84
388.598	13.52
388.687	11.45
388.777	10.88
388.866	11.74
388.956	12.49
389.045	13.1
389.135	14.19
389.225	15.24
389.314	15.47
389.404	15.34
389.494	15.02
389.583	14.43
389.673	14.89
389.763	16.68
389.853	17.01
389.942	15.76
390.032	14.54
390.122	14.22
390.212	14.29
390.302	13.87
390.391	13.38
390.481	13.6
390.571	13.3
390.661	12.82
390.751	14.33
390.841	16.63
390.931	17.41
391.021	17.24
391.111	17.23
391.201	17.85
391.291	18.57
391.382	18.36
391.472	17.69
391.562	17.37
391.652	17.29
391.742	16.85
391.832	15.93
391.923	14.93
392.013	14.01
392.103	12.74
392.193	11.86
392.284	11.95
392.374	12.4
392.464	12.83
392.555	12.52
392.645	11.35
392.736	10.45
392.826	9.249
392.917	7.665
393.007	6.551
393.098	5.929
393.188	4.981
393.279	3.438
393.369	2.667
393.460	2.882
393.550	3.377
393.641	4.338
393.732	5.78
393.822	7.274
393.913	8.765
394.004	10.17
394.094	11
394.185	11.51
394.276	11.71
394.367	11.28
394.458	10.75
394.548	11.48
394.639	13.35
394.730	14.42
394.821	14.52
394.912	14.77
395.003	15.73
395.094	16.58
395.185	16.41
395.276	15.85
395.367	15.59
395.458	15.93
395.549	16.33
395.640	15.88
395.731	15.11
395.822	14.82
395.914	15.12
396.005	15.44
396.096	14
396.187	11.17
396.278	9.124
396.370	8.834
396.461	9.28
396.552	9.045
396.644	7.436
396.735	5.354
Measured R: 0.62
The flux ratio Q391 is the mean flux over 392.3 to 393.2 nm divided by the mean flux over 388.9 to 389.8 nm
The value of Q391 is 0.7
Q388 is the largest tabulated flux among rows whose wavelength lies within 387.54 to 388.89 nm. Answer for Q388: 15.56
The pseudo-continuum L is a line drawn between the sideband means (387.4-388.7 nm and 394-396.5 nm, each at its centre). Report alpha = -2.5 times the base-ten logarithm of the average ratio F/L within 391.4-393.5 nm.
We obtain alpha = 0.23 mag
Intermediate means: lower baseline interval 14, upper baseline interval 13.5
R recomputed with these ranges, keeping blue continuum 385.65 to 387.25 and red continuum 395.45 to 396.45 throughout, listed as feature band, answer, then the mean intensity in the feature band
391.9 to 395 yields 0.85 nm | 9.84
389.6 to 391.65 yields -0.35 nm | 15.8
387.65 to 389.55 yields -0.04 nm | 13.8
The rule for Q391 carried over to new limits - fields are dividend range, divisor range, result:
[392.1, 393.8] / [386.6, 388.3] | 0.57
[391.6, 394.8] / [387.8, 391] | 0.71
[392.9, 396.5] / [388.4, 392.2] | 0.74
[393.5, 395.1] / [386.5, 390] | 0.77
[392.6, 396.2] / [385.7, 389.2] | 0.83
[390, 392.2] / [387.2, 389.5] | 1.14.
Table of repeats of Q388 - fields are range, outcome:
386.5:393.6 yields 18.57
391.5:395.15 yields 17.37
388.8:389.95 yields 17.01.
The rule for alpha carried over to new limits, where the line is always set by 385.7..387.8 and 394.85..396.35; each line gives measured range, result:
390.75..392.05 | -0.19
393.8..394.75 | 0.30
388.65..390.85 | -0.02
